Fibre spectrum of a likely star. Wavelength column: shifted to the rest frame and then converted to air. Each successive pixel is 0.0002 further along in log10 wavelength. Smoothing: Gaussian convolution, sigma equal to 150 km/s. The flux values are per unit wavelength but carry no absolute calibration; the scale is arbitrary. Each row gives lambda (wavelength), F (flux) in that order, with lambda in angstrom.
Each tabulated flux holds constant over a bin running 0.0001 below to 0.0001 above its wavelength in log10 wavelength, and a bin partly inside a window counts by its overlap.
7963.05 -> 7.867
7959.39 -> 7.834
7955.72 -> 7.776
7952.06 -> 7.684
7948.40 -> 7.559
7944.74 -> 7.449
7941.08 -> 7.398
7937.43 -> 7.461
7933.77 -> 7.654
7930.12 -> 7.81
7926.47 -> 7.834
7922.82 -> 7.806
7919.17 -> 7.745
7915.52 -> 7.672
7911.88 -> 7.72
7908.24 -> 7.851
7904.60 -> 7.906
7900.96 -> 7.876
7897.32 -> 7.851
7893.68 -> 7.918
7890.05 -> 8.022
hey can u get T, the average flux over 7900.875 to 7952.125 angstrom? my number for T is 7.69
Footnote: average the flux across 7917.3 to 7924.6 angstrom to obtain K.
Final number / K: 7.77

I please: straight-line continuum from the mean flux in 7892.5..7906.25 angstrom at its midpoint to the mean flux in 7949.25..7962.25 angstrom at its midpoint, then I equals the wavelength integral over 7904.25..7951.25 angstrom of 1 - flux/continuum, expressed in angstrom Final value 0.9 angstrom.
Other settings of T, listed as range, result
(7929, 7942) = 7.58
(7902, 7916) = 7.81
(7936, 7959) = 7.57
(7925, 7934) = 7.79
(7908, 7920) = 7.74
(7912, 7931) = 7.77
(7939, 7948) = 7.45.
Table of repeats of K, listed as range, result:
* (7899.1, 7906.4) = 7.89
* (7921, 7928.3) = 7.82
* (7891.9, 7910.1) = 7.88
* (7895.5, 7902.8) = 7.86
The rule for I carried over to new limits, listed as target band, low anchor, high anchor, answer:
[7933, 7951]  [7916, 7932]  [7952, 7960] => 0.6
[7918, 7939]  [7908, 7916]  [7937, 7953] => -0.3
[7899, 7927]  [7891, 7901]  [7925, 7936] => 0.1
